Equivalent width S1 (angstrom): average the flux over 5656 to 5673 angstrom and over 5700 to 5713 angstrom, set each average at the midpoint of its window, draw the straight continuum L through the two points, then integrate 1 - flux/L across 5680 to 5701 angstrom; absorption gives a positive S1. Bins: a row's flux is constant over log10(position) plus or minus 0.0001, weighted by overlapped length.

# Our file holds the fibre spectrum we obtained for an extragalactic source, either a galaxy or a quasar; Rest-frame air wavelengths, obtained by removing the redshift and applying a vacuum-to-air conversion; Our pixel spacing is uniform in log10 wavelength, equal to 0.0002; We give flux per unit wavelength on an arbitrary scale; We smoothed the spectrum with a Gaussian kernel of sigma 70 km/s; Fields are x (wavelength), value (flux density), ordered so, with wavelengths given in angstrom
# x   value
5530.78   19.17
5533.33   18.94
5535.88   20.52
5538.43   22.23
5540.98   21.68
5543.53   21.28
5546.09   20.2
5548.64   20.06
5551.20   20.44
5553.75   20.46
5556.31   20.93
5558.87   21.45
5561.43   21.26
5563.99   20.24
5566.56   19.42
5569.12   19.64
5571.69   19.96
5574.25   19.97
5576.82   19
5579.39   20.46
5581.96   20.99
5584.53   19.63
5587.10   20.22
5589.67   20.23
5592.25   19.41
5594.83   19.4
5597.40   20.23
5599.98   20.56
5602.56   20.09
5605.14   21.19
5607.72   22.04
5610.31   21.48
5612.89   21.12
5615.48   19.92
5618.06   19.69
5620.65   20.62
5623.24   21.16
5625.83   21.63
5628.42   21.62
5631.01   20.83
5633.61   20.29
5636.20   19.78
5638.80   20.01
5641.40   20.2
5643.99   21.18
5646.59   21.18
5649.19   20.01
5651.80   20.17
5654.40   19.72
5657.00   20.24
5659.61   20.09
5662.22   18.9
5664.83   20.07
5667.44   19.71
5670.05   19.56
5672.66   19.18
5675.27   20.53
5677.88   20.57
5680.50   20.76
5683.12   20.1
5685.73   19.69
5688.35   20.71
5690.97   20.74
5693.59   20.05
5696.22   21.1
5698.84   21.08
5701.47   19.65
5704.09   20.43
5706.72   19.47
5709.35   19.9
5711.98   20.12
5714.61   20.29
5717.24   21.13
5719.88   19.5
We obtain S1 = -0.7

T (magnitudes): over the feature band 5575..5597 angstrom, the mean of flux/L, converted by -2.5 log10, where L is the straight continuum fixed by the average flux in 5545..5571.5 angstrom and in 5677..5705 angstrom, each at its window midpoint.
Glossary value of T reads 0.025 mag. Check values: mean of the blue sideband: 20.4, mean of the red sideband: 20.4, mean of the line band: 19.9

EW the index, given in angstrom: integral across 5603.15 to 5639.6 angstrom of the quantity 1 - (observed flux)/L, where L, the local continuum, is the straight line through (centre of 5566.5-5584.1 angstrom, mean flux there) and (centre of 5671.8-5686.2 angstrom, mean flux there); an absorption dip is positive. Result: -1.4 angstrom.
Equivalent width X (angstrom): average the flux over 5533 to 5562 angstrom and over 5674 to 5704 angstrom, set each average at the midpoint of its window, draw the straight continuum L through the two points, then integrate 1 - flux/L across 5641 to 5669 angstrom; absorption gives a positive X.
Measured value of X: 0.6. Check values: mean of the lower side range 20.8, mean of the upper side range 20.5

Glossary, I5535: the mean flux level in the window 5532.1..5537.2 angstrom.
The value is 19.8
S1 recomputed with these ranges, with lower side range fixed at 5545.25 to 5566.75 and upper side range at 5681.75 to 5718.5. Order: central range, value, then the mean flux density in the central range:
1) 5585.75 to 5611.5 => 0.0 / 20.5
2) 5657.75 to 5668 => 0.3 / 19.7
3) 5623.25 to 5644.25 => -0.3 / 20.7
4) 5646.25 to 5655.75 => 0.1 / 20.2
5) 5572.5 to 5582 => 0.2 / 20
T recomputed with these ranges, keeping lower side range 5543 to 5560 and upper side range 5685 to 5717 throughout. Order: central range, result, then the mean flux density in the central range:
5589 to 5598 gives 0.043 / 19.8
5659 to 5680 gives 0.028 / 19.9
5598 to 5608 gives -0.015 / 20.8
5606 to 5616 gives -0.037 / 21.2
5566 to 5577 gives 0.050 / 19.7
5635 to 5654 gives 0.006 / 20.3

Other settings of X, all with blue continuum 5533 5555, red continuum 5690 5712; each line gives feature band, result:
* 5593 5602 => 0.2 angstrom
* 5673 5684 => 0.0 angstrom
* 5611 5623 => 0.0 angstrom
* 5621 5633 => -0.4 angstrom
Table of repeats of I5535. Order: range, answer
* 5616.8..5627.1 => 20.8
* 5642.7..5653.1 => 20.6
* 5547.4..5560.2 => 20.7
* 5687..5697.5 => 20.6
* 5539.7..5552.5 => 20.7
